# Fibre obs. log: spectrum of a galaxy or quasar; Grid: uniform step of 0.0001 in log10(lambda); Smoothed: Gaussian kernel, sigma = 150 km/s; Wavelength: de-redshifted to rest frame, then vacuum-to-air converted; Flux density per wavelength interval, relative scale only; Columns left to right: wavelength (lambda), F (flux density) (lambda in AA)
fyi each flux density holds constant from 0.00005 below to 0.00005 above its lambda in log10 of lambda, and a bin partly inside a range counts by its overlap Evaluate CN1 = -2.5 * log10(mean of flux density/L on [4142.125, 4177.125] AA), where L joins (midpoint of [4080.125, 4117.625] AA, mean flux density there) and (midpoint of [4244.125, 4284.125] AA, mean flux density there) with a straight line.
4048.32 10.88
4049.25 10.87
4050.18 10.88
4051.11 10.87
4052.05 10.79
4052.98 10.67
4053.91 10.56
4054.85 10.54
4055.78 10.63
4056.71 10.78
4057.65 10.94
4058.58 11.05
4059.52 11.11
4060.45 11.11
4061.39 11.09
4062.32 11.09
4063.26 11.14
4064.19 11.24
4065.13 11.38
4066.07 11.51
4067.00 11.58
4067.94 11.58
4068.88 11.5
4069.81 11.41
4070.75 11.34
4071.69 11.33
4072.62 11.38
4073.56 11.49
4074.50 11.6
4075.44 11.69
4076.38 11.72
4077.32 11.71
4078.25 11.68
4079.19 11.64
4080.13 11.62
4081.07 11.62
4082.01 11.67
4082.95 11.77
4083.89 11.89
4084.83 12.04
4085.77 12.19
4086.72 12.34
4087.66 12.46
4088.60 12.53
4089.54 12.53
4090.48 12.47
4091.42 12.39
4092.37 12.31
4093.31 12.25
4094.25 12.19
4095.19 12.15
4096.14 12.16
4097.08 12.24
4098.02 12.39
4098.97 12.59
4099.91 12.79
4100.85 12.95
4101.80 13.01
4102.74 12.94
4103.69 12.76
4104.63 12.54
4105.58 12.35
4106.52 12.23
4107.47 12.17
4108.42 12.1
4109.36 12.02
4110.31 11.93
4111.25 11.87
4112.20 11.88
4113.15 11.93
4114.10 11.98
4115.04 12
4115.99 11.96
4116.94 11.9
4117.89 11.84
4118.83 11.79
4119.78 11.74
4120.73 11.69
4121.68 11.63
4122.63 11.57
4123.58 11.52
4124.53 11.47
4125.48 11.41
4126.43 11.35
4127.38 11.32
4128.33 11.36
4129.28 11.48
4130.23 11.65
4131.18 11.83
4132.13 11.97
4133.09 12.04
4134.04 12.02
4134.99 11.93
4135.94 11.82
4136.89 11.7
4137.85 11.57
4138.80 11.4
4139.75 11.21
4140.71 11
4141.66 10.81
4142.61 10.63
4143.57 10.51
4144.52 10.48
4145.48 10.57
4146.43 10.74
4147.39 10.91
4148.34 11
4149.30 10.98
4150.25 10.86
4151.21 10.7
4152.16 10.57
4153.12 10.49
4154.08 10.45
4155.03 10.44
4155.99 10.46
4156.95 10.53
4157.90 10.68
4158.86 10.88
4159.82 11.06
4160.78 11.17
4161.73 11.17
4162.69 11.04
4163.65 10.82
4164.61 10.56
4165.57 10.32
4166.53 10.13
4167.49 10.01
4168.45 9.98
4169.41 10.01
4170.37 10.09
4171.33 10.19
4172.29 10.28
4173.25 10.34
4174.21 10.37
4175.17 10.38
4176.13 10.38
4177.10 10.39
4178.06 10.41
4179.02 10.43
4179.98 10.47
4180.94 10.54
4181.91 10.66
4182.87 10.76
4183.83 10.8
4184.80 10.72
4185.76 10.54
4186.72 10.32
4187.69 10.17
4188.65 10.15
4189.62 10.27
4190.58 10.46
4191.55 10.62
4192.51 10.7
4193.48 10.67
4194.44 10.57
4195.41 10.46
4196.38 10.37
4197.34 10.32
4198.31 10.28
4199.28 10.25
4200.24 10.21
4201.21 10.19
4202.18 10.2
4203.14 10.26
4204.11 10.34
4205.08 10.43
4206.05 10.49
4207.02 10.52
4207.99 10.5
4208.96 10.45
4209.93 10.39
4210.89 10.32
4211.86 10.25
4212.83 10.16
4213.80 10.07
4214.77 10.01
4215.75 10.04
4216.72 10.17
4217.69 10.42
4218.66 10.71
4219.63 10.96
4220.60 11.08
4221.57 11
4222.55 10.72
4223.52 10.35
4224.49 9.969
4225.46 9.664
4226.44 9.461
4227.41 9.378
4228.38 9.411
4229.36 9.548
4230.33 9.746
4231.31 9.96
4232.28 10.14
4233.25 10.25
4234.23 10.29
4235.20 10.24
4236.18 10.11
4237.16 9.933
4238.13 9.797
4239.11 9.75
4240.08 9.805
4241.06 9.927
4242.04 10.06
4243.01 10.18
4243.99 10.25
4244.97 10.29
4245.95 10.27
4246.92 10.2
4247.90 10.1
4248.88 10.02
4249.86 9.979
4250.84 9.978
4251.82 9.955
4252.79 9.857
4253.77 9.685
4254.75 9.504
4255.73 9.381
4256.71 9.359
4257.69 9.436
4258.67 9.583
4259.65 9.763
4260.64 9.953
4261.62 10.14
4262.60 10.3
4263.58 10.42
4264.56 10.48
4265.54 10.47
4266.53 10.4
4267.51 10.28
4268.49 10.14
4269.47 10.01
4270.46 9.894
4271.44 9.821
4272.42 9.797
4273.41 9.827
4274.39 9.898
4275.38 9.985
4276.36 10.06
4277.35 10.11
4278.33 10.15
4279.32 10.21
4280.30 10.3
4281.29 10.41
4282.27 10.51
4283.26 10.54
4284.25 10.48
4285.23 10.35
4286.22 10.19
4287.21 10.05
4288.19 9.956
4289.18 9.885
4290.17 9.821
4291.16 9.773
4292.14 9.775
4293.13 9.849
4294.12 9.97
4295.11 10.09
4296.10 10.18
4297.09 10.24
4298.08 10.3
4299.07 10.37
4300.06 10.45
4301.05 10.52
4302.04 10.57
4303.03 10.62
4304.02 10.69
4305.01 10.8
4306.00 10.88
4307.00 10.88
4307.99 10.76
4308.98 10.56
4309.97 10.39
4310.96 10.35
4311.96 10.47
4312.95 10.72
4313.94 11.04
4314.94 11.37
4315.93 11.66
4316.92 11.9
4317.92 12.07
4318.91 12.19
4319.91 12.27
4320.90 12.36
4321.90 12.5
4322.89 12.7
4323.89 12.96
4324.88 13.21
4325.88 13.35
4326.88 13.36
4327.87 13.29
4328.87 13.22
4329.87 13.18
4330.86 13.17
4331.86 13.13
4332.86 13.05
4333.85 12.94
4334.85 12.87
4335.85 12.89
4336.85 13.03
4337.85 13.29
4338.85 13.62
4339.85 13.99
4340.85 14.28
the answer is 0.09 mag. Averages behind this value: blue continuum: 12.2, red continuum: 10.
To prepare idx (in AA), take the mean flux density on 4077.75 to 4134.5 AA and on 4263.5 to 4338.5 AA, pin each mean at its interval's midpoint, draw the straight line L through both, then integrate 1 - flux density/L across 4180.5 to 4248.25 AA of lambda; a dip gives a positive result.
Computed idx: 7.3 AA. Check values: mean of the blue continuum 12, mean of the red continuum 11.1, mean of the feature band 10.3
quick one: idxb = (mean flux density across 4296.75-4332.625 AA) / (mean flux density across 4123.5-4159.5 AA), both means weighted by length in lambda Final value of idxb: 1.05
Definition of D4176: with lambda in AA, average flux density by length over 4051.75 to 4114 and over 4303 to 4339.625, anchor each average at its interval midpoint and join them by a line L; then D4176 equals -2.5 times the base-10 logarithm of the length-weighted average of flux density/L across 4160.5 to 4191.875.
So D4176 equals 0.144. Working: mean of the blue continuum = 11.8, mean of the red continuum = 12.1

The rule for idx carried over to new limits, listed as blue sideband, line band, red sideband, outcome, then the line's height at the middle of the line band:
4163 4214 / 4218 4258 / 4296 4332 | 3.07 AA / 10.9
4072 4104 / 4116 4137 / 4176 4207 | -0.33 AA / 11.5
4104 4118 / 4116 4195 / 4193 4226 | 2.86 AA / 11.3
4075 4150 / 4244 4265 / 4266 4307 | 1.12 AA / 10.5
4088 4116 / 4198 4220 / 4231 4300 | 1.03 AA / 10.8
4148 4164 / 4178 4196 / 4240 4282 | 0.07 AA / 10.6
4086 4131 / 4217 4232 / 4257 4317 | 1.05 AA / 10.9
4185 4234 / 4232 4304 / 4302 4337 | 7.11 AA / 11.2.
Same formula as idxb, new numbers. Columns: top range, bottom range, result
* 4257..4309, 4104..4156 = 0.89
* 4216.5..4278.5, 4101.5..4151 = 0.86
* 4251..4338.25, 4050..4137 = 0.93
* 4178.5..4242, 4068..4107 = 0.85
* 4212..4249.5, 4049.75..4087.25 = 0.89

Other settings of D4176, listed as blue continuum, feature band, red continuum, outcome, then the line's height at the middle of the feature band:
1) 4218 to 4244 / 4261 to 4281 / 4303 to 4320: 0.05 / 10.6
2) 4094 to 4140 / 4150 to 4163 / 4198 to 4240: 0.05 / 11.3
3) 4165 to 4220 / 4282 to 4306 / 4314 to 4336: 0.18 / 12.1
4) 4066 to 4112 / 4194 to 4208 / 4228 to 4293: 0.04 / 10.7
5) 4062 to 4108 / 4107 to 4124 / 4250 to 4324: -0.01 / 11.8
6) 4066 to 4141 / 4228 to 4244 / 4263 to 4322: 0.10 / 10.9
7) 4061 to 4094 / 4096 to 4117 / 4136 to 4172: -0.09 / 11.4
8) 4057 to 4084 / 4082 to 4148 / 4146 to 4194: -0.08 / 11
